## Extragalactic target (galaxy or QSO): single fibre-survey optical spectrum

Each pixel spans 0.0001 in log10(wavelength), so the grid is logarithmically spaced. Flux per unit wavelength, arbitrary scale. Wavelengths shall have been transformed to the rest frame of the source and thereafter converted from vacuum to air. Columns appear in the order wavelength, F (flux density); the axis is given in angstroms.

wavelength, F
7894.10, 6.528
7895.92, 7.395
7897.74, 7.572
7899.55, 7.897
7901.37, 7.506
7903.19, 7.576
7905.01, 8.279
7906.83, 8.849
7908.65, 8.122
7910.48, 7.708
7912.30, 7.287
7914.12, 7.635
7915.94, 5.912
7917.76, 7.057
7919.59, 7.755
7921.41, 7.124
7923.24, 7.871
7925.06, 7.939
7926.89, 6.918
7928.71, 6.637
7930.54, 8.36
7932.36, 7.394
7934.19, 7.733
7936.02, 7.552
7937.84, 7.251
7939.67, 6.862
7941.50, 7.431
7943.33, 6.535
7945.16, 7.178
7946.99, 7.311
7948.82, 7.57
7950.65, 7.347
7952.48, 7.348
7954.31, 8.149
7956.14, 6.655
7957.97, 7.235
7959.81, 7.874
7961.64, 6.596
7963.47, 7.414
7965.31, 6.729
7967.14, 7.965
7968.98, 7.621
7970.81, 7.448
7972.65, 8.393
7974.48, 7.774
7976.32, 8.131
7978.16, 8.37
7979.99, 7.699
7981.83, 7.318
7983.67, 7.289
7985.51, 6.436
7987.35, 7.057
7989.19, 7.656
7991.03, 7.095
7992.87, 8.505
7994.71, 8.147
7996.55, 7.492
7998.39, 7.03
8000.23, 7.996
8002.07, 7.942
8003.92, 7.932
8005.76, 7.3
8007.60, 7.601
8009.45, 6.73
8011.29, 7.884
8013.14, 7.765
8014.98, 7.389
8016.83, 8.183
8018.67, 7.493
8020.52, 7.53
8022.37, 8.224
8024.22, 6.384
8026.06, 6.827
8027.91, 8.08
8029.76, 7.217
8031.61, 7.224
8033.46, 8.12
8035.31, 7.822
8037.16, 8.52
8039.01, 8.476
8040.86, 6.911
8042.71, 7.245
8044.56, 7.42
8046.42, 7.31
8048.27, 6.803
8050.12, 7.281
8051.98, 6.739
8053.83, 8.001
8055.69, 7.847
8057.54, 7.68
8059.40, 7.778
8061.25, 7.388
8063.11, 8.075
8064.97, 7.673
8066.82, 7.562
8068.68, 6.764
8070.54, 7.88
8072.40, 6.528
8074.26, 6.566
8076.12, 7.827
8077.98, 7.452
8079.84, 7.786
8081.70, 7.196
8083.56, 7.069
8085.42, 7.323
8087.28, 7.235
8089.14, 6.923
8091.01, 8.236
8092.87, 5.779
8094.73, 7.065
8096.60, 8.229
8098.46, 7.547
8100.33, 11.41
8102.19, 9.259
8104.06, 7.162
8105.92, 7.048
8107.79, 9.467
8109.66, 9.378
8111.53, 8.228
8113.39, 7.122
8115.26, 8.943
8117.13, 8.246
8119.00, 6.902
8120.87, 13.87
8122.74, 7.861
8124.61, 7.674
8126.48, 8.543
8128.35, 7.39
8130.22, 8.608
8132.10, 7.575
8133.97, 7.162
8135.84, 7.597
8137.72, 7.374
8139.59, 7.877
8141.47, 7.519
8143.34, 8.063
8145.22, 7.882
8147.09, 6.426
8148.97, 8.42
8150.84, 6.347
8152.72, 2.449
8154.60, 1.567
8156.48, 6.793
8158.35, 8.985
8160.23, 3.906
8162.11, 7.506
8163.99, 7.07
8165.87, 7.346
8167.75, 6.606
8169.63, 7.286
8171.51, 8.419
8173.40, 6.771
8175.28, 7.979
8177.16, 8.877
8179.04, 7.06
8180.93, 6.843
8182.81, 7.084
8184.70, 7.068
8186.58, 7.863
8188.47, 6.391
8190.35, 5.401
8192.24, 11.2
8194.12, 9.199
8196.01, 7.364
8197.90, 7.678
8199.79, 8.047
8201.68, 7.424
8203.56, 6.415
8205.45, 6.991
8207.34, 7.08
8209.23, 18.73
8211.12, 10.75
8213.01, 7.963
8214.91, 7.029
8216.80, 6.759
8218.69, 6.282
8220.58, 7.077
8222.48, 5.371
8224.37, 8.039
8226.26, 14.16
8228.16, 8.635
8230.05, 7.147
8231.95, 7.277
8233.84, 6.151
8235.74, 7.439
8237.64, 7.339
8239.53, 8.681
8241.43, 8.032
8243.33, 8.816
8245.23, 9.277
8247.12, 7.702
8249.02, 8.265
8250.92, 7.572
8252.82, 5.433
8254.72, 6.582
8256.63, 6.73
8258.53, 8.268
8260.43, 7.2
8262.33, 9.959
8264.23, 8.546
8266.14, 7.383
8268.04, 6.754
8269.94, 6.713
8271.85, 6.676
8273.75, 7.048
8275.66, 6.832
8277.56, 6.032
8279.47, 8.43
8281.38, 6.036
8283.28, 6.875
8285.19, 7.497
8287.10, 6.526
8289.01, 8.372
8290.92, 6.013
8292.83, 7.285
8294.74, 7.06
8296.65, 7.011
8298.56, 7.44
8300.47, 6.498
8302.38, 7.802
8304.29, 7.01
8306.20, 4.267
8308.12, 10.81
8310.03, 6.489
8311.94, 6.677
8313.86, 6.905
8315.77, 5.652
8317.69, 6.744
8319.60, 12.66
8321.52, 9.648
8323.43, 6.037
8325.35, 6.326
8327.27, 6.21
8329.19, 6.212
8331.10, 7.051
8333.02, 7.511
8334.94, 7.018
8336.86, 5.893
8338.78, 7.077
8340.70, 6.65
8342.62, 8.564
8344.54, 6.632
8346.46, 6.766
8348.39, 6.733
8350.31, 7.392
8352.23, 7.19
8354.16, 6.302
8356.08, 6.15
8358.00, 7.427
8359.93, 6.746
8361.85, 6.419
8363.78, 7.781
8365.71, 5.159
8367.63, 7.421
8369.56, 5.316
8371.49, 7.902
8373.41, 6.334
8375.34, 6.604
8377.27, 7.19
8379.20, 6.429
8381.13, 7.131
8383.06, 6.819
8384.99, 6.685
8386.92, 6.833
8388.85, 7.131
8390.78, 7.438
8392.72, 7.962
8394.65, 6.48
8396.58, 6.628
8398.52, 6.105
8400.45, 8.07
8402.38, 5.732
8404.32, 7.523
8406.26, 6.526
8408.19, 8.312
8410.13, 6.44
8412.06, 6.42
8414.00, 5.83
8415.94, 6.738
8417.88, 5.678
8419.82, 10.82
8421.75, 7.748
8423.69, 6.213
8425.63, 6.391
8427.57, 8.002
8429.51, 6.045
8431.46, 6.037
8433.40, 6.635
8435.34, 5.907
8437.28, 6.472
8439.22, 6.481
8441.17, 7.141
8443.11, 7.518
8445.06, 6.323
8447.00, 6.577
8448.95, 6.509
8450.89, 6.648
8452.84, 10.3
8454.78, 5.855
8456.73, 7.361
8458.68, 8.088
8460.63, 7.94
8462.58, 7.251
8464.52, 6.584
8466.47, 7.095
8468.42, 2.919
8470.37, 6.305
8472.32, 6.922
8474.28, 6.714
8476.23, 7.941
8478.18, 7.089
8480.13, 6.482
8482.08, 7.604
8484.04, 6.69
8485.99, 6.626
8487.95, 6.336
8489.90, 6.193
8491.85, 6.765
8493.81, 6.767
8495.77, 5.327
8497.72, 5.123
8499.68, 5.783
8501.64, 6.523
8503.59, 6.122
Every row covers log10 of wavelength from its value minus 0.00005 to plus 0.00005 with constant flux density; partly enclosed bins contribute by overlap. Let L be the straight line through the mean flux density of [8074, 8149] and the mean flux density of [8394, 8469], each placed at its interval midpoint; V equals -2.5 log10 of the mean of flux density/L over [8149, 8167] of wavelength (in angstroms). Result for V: 0.30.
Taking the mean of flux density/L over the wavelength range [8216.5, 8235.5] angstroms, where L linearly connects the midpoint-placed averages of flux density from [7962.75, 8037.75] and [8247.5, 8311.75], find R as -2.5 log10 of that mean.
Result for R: -0.06 mag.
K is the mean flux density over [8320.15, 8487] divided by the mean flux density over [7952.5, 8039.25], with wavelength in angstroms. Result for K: 0.91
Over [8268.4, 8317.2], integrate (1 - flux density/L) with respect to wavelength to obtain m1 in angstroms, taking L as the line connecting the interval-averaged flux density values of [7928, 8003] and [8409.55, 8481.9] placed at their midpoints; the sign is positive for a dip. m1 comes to 0.71 angstroms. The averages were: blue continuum 7.48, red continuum 6.86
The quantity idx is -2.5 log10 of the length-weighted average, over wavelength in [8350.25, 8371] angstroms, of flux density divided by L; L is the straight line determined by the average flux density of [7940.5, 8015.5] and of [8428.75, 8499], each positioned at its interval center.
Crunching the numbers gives 0.03 mag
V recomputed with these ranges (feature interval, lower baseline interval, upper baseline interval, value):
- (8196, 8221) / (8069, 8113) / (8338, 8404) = -0.130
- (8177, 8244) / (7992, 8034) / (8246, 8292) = -0.101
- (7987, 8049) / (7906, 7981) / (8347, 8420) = -0.029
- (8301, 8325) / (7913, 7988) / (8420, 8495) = -0.077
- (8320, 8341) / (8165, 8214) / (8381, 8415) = 0.036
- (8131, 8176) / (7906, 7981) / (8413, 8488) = 0.055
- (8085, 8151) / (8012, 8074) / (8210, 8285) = -0.064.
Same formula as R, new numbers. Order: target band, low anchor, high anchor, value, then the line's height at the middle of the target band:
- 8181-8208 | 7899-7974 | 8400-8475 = -0.05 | 7.16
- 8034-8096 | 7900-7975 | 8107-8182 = 0.01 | 7.48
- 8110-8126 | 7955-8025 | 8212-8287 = -0.15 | 7.53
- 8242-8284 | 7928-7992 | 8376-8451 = -0.06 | 7.05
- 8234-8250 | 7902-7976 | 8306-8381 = -0.14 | 7.12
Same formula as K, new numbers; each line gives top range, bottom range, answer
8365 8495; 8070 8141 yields 0.86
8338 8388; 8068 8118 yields 0.88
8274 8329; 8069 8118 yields 0.92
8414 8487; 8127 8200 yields 0.96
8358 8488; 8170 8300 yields 0.89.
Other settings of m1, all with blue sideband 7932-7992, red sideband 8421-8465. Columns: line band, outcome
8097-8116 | -3.3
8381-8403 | 0.2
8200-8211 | -3.3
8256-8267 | -1.4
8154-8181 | 1.0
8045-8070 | -0.5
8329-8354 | 0.3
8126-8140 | -0.9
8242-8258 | -1.0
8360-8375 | 0.9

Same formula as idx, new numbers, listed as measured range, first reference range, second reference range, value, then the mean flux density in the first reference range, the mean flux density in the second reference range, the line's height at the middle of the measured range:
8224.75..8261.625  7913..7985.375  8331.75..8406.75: -0.133 mag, 7.41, 6.87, 7.03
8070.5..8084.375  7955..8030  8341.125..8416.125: 0.019 mag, 7.53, 6.85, 7.38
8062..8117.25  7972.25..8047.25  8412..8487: -0.041 mag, 7.6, 6.87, 7.47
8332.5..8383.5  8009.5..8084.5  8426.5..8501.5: 0.010 mag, 7.49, 6.69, 6.89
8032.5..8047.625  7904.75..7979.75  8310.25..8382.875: -0.050 mag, 7.49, 6.96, 7.36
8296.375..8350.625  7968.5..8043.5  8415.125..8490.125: -0.010 mag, 7.62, 6.88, 7.1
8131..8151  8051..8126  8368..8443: 0.025 mag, 7.87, 6.86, 7.7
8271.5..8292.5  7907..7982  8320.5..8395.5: 0.006 mag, 7.46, 6.89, 7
